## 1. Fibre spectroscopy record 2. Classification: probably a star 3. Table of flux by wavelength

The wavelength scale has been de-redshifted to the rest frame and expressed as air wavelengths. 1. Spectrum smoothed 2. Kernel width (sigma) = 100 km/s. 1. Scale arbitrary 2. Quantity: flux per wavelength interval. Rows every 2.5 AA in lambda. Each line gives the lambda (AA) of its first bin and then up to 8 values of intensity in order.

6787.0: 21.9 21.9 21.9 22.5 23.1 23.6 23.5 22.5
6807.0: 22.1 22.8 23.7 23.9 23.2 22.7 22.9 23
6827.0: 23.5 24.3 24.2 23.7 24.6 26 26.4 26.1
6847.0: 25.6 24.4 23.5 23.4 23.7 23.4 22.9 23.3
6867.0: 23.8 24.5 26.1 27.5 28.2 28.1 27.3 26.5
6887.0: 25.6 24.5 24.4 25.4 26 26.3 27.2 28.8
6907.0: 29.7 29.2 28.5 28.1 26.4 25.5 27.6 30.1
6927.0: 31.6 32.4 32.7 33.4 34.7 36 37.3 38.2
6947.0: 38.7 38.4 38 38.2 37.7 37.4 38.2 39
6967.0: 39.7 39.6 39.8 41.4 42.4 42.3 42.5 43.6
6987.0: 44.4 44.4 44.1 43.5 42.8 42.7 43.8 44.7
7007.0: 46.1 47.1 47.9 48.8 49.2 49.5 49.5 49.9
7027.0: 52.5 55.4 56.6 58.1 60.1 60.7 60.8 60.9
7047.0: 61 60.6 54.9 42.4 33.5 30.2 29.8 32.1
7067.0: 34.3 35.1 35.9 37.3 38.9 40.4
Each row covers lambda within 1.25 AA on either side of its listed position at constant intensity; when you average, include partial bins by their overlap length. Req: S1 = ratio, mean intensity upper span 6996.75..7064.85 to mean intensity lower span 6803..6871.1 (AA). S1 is 2.07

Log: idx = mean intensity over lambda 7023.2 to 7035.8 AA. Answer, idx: 54.5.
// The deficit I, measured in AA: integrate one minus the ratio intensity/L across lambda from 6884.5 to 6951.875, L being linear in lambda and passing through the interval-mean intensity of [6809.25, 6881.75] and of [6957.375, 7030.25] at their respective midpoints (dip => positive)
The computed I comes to 8.0 AA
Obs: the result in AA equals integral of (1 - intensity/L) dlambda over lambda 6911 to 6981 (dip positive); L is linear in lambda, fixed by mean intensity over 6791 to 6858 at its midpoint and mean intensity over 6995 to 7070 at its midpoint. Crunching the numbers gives 4.8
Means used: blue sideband 23.7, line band 35.5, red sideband 48.1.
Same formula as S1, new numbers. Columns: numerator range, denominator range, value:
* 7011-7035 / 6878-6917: 1.91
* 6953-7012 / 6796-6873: 1.76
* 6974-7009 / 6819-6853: 1.79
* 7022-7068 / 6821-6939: 1.87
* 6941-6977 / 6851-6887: 1.54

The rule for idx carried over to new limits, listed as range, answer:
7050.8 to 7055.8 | 48.4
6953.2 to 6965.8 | 38.1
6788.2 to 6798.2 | 22.3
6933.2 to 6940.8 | 34.7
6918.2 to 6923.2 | 26.5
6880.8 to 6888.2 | 26.5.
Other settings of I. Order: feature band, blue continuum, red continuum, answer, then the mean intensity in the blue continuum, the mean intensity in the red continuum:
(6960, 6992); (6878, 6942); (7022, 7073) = -2.72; 28.8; 48.3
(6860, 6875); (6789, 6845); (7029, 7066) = 2.52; 23.6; 50.3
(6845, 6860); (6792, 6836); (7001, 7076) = 1.78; 23.2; 47.6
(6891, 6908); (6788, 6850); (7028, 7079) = 2.59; 23.7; 46.9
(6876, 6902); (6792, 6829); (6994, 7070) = 4.58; 23.1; 48.1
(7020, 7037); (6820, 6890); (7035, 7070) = -3.53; 24.9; 47.4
